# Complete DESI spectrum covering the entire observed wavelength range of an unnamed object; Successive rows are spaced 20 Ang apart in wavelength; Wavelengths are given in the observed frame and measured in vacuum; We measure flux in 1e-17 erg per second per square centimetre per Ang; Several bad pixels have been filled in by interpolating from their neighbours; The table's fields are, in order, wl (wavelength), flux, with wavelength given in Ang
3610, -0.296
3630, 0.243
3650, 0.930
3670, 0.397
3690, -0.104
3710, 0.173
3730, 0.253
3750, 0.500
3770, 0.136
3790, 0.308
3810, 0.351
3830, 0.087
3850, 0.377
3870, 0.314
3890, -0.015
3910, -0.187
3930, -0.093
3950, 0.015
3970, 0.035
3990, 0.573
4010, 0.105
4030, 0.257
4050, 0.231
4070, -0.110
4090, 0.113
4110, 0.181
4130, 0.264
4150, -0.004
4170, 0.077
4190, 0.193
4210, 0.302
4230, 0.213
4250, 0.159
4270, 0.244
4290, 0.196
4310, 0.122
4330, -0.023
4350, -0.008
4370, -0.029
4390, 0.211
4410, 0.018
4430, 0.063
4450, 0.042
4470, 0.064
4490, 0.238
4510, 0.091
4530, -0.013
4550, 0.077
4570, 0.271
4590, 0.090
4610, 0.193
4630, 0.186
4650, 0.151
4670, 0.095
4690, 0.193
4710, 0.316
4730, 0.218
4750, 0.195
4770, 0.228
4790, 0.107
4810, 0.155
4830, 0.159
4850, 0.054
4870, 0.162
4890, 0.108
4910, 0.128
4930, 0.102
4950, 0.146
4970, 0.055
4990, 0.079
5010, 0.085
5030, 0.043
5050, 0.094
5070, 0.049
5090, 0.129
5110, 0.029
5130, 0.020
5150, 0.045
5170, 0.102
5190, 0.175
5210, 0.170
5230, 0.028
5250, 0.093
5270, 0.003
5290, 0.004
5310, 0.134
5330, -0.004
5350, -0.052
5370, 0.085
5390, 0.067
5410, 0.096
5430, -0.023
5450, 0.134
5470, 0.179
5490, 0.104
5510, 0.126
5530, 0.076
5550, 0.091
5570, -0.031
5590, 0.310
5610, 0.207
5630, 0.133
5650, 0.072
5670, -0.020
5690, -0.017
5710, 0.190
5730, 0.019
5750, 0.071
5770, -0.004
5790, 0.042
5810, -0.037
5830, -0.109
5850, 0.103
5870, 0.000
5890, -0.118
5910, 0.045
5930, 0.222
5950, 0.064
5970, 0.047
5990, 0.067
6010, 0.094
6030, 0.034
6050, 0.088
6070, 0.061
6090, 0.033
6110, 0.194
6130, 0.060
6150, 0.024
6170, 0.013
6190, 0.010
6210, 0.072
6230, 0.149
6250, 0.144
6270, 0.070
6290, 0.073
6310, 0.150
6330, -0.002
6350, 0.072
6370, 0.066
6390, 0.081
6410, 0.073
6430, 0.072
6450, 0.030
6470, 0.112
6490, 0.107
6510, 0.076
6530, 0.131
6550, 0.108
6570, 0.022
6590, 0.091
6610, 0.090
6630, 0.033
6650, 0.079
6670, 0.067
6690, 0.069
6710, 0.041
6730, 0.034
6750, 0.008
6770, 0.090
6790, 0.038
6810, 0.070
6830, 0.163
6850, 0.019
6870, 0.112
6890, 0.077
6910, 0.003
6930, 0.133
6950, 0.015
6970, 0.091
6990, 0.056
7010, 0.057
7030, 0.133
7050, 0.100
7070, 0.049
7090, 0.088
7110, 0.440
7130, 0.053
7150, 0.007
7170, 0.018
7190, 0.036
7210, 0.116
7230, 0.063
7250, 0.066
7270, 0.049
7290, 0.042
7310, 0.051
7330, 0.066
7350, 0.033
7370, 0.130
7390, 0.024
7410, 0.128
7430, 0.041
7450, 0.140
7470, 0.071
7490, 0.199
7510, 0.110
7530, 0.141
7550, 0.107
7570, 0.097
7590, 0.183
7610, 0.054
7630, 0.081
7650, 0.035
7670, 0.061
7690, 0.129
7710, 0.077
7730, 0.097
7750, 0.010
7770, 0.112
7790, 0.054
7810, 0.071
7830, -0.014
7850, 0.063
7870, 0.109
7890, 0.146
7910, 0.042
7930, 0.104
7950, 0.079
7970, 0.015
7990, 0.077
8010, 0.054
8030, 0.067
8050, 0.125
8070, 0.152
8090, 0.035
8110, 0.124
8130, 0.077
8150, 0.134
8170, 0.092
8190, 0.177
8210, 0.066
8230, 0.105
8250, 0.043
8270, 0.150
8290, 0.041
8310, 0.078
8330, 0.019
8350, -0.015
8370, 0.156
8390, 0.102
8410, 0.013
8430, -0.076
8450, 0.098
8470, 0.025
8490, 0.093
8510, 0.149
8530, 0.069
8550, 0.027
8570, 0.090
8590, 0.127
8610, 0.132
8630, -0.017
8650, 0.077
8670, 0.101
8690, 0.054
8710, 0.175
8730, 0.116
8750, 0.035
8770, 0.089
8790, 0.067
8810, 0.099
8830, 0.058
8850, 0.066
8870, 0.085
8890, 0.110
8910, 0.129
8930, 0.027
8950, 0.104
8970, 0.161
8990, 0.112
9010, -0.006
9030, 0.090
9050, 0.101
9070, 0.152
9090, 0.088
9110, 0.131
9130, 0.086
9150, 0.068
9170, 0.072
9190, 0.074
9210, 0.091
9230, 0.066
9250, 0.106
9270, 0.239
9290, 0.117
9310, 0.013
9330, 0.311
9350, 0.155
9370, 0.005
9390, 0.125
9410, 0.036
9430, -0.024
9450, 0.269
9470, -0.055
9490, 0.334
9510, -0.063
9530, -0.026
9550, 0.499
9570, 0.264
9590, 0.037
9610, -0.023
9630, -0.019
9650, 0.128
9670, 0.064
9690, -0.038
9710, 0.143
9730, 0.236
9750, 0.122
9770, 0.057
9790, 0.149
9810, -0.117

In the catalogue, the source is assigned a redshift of 0.907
